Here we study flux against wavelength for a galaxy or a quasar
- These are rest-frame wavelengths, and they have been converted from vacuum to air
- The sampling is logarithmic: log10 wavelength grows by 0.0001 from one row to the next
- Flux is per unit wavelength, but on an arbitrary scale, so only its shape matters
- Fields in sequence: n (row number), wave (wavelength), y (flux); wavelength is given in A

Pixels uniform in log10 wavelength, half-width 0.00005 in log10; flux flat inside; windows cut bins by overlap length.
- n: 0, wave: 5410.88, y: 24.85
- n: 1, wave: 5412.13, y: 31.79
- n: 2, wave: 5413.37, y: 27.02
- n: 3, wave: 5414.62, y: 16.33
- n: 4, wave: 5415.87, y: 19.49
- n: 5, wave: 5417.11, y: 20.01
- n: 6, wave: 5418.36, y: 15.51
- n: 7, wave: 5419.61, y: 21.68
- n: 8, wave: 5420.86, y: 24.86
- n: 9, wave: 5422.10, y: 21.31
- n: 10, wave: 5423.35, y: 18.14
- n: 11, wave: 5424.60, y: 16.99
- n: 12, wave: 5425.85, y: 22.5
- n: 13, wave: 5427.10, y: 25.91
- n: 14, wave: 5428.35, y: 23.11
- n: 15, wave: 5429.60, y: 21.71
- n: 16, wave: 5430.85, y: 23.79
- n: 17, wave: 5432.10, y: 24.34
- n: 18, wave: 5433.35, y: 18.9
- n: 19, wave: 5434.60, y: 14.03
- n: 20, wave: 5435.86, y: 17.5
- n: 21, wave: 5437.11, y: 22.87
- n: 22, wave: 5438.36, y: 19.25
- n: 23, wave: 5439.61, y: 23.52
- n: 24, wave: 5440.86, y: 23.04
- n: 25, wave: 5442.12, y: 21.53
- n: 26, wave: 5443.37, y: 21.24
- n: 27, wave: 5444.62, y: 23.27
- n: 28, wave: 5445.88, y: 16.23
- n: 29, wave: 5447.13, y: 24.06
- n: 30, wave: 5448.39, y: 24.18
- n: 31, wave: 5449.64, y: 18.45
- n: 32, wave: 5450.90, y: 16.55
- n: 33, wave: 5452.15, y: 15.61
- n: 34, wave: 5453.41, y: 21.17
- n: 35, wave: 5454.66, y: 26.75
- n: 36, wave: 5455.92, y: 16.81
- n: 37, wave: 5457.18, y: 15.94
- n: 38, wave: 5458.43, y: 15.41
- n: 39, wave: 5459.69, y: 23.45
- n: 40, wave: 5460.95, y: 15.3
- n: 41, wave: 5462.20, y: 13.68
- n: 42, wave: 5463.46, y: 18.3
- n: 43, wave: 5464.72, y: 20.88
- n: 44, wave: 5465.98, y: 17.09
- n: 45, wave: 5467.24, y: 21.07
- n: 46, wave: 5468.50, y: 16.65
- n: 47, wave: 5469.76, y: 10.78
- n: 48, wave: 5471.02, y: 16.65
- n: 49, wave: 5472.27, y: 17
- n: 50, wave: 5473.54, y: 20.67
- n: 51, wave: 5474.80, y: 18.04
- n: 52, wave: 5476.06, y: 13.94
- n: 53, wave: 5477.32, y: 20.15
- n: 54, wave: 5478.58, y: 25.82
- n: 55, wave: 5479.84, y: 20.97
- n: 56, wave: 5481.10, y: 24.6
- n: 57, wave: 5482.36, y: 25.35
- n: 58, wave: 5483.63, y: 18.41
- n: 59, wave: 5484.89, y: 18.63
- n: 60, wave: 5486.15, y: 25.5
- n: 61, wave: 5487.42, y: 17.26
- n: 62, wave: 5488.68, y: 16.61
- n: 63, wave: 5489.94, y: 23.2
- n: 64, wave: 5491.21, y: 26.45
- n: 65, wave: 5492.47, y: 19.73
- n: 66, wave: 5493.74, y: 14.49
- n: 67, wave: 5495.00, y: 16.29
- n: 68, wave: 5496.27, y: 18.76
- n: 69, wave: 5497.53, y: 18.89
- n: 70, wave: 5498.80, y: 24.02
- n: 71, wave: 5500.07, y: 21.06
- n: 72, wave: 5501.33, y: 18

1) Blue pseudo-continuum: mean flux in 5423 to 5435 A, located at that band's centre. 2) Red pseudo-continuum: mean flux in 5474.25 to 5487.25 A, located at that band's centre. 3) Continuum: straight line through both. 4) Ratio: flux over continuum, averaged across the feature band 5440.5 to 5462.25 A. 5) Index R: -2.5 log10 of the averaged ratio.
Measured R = 0.07 mag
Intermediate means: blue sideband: 21.1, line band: 19.7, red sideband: 21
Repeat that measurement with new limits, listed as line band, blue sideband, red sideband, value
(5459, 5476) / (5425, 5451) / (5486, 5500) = 0.17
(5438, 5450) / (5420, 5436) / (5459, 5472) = -0.11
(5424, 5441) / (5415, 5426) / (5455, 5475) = -0.11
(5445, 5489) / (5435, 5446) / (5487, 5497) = 0.05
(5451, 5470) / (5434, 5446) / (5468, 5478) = 0.01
